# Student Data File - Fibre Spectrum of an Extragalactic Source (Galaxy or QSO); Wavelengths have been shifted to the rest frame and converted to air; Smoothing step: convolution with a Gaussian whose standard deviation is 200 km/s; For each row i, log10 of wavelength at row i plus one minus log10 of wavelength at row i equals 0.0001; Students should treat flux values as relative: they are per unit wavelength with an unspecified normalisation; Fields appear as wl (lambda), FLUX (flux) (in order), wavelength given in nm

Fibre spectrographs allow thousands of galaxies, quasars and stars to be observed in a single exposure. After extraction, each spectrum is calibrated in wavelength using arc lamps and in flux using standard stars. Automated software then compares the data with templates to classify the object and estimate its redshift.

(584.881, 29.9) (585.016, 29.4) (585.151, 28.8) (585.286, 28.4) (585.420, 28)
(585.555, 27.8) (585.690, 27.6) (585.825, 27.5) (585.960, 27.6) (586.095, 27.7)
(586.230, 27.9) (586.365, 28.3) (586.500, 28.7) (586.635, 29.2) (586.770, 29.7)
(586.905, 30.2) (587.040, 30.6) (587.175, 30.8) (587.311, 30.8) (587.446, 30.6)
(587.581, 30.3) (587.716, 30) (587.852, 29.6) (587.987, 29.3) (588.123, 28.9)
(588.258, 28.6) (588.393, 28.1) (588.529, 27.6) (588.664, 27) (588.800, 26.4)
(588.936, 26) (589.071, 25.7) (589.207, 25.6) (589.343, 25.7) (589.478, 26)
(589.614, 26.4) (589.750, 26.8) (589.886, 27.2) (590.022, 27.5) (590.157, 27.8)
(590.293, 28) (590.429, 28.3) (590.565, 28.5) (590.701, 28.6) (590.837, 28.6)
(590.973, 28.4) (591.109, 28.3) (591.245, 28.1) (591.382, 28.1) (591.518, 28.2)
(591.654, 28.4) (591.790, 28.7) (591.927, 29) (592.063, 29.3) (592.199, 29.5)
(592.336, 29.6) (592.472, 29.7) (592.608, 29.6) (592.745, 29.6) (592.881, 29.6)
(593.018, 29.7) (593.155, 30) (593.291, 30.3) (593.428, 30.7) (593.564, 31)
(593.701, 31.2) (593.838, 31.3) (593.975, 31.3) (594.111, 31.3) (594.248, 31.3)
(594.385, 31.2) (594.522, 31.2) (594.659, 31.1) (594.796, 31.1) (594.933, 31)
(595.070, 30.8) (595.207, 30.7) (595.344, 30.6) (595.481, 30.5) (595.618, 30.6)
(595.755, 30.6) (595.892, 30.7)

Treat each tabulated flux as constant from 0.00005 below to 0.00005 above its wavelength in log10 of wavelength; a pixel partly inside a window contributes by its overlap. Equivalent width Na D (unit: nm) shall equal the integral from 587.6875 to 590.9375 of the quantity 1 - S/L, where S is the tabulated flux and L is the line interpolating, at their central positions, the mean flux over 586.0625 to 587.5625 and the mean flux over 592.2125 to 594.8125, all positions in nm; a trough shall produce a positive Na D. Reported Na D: 0.26 nm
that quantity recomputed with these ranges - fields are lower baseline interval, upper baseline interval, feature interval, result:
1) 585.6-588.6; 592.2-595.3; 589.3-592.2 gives 0.19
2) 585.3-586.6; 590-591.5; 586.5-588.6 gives -0.12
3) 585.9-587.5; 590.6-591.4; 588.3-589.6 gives 0.11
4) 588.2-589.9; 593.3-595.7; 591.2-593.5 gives 0.00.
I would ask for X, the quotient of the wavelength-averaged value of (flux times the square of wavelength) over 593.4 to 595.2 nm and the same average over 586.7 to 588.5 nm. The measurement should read 1.07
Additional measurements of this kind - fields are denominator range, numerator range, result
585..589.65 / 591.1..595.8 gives 1.09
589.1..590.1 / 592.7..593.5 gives 1.15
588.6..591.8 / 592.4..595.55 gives 1.13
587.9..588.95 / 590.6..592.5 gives 1.04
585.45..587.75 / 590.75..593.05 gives 1.01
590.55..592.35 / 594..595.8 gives 1.09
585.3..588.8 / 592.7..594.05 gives 1.08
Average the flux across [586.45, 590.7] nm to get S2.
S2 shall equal 28.3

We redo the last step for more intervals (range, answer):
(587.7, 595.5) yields 29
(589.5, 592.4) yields 28.2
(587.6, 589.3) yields 27.8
